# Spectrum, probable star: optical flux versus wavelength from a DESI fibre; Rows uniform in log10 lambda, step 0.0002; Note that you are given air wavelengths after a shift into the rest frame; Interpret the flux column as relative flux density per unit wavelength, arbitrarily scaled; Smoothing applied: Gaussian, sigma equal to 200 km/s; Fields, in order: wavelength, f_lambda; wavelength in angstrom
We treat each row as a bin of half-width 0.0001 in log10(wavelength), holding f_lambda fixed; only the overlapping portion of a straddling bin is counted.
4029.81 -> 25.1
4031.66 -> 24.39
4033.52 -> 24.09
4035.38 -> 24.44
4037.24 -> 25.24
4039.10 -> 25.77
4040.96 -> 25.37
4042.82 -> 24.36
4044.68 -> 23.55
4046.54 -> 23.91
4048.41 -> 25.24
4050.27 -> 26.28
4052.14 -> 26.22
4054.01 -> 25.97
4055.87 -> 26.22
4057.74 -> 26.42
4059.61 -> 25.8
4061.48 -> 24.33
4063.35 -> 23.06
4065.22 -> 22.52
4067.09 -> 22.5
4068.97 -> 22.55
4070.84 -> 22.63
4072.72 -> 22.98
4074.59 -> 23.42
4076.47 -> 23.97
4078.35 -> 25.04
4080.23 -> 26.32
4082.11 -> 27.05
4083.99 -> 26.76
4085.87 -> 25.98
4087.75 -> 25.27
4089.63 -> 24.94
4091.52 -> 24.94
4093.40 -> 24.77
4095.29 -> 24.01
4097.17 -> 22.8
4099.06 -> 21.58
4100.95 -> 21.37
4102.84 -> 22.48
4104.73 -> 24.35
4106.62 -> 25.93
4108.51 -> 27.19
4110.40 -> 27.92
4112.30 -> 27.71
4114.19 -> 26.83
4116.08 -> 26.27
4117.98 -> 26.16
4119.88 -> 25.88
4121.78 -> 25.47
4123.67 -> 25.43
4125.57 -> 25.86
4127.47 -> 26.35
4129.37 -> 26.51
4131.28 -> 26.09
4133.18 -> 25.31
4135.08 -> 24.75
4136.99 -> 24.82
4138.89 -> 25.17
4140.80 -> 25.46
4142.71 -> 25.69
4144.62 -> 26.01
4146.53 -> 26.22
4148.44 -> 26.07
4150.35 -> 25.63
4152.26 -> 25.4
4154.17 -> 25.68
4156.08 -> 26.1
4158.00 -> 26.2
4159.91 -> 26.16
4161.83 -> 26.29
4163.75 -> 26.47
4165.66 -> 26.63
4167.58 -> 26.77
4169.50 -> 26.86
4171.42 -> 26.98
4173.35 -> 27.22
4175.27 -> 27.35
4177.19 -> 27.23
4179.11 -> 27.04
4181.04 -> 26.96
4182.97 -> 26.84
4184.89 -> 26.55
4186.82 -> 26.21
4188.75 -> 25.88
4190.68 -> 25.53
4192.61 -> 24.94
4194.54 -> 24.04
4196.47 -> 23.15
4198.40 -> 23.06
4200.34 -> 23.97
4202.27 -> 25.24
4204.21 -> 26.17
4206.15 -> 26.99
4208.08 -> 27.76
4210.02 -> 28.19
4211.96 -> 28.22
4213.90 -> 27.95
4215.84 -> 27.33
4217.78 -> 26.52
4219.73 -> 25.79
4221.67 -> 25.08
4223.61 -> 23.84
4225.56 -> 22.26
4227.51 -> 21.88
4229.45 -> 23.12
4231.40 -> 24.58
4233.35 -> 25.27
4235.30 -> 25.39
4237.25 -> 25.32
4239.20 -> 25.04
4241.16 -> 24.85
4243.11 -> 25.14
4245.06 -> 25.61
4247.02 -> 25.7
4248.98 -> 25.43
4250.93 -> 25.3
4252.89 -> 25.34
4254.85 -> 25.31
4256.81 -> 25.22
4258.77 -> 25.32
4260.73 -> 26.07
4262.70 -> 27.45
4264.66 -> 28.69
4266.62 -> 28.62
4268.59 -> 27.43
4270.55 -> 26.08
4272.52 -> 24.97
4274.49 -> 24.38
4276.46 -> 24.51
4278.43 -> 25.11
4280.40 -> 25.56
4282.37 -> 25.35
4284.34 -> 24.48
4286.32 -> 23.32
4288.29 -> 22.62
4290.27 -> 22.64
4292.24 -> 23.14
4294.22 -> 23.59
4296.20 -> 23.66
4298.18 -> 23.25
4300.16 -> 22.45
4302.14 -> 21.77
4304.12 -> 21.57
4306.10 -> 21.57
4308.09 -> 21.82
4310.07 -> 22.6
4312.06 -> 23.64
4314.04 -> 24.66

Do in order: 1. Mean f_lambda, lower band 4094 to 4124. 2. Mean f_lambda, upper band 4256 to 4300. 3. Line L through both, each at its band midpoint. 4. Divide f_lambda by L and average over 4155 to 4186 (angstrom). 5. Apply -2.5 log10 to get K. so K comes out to -0.070 mag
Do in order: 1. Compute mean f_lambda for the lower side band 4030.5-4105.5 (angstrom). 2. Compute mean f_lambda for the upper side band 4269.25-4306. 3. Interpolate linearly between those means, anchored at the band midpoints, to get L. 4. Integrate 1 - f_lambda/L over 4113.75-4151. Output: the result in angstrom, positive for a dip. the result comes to -2.3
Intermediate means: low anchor 24.5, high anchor 23.8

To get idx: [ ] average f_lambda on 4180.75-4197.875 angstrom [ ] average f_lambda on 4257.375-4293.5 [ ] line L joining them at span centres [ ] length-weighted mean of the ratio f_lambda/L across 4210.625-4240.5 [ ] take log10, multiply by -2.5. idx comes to 0.01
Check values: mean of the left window 25.5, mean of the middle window 25.2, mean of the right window 25.3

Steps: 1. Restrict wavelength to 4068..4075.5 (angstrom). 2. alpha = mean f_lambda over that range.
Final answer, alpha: 22.9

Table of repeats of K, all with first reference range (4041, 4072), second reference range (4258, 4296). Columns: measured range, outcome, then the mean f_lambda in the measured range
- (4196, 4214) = -0.05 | 26.1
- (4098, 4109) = 0.04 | 23.7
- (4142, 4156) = -0.05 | 25.8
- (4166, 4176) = -0.09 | 27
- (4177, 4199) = -0.03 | 25.6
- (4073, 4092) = -0.03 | 25.3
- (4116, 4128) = -0.05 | 25.9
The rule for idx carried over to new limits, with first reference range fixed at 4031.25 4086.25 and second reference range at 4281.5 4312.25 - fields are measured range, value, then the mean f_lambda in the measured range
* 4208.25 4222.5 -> -0.151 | 27.1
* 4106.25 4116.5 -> -0.116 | 27.1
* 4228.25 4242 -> -0.061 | 24.7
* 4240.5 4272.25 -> -0.126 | 26.1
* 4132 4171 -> -0.082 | 25.9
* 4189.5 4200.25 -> -0.021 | 24.2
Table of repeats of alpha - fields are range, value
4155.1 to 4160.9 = 26.1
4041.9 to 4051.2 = 24.7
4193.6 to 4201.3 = 23.5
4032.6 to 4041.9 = 25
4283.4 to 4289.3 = 23.4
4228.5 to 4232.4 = 23.8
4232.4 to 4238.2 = 25.3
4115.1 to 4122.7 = 25.9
